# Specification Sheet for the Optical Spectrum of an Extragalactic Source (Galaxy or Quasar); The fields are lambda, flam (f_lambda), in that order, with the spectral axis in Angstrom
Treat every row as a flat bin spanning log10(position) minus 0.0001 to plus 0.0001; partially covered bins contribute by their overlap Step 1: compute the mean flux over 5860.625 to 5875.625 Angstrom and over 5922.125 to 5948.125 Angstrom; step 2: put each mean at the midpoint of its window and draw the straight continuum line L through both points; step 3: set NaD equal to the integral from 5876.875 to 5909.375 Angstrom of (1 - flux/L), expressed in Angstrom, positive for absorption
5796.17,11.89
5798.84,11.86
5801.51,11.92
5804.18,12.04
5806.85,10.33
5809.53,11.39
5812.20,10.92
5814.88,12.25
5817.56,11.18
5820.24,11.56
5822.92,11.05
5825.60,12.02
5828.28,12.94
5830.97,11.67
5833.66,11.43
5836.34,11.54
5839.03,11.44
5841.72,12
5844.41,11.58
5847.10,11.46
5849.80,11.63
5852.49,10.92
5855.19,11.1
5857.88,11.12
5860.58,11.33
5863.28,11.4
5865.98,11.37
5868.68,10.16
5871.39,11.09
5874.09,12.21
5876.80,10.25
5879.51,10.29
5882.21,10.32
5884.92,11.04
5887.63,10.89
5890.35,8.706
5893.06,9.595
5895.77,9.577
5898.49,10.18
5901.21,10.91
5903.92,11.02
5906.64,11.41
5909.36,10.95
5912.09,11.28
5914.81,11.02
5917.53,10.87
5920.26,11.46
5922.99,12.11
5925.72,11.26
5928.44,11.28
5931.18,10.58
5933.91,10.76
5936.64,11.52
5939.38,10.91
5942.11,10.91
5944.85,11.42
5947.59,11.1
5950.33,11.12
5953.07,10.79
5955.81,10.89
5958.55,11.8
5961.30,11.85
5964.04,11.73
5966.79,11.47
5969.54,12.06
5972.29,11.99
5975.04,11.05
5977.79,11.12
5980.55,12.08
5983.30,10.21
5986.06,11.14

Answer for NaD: 2.4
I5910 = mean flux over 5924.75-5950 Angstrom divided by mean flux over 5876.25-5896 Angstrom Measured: 1.10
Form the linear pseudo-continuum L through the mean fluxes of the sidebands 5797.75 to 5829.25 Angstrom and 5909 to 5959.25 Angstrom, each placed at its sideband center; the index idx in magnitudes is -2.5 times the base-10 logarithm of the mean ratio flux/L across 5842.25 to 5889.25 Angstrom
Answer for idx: 0.03 mag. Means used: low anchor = 11.6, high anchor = 11.2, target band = 11.1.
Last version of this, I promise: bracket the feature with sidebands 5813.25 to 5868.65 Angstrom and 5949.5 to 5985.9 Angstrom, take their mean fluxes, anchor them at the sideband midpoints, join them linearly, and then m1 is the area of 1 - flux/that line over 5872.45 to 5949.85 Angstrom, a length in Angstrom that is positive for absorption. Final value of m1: 3.99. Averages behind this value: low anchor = 11.5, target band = 10.9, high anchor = 11.4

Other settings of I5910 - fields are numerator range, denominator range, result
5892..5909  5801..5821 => 0.92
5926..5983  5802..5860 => 0.98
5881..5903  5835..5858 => 0.89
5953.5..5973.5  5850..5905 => 1.09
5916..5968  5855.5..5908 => 1.05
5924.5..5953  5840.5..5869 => 0.98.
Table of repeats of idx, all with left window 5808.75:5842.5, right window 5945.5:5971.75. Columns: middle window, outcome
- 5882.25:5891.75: 0.13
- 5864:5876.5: 0.04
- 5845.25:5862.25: 0.03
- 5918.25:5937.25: 0.02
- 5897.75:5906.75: 0.06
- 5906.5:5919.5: 0.04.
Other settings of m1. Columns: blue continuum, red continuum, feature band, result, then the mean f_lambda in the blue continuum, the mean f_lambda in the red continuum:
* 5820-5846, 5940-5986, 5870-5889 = 1.2 Angstrom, 11.7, 11.3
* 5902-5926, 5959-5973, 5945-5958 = 0.7 Angstrom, 11.3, 11.8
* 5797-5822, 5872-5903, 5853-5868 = -0.6 Angstrom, 11.5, 10.4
